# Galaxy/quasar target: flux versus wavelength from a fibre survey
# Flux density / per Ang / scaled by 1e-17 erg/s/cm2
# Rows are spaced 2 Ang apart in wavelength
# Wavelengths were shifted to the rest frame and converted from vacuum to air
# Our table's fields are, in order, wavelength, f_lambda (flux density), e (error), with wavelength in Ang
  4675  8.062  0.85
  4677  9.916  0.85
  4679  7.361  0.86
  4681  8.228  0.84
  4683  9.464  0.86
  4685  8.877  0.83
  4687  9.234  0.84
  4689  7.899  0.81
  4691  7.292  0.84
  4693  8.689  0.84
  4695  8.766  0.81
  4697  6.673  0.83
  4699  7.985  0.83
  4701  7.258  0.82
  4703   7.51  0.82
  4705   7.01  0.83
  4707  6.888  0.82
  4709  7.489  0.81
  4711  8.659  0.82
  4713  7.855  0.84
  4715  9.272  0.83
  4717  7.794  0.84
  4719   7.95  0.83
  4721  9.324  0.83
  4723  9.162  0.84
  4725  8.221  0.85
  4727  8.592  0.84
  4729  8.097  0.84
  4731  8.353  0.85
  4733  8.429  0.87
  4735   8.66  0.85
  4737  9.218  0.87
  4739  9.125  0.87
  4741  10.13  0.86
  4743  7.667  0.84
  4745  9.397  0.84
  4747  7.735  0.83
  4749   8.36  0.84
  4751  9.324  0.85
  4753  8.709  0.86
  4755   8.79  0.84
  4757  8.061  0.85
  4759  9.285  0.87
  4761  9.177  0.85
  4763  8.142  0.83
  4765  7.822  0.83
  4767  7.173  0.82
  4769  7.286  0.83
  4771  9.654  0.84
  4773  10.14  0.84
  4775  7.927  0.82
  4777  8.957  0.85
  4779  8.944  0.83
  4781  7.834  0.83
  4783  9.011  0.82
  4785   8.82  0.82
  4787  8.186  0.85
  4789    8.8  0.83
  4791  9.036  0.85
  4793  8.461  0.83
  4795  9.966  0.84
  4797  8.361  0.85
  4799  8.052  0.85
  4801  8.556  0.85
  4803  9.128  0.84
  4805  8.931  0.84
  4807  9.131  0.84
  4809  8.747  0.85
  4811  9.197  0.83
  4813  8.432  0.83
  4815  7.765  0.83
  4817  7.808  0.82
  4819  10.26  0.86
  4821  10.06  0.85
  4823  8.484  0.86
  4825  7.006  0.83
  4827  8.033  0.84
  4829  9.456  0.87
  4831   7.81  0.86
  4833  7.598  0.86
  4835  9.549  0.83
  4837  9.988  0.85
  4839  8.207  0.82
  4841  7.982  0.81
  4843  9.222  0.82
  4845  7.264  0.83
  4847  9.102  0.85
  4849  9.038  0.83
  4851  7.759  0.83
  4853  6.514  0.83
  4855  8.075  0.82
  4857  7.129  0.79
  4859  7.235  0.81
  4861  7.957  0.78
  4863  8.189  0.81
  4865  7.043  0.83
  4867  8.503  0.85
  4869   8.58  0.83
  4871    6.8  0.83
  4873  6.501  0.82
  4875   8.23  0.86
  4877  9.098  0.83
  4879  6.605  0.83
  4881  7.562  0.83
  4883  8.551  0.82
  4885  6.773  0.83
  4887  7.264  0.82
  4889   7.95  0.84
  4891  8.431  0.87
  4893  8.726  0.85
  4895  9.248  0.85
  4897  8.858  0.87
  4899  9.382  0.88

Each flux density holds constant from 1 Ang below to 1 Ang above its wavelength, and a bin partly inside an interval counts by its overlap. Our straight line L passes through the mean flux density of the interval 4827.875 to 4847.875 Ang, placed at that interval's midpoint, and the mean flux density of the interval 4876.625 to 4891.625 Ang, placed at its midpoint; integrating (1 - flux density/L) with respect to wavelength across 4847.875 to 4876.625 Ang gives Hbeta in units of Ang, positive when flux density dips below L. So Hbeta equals 1.5 Ang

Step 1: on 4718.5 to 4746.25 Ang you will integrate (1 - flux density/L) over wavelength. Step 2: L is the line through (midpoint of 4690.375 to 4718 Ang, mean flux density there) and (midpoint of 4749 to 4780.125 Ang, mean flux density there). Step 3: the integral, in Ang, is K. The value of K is -1.9 Ang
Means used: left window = 7.8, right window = 8.61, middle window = 8.74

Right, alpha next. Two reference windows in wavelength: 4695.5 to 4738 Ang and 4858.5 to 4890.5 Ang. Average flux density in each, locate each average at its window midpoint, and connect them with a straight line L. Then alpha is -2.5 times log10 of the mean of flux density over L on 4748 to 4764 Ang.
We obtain -0.09 mag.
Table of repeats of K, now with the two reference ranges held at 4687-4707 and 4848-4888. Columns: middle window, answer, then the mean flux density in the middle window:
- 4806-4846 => -4.8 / 8.6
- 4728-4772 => -5.0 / 8.57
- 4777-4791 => -1.8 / 8.66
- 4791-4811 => -3.0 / 8.84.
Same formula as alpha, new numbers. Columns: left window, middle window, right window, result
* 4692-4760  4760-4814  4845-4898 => -0.06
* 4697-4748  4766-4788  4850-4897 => -0.06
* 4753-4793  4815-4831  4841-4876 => -0.06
